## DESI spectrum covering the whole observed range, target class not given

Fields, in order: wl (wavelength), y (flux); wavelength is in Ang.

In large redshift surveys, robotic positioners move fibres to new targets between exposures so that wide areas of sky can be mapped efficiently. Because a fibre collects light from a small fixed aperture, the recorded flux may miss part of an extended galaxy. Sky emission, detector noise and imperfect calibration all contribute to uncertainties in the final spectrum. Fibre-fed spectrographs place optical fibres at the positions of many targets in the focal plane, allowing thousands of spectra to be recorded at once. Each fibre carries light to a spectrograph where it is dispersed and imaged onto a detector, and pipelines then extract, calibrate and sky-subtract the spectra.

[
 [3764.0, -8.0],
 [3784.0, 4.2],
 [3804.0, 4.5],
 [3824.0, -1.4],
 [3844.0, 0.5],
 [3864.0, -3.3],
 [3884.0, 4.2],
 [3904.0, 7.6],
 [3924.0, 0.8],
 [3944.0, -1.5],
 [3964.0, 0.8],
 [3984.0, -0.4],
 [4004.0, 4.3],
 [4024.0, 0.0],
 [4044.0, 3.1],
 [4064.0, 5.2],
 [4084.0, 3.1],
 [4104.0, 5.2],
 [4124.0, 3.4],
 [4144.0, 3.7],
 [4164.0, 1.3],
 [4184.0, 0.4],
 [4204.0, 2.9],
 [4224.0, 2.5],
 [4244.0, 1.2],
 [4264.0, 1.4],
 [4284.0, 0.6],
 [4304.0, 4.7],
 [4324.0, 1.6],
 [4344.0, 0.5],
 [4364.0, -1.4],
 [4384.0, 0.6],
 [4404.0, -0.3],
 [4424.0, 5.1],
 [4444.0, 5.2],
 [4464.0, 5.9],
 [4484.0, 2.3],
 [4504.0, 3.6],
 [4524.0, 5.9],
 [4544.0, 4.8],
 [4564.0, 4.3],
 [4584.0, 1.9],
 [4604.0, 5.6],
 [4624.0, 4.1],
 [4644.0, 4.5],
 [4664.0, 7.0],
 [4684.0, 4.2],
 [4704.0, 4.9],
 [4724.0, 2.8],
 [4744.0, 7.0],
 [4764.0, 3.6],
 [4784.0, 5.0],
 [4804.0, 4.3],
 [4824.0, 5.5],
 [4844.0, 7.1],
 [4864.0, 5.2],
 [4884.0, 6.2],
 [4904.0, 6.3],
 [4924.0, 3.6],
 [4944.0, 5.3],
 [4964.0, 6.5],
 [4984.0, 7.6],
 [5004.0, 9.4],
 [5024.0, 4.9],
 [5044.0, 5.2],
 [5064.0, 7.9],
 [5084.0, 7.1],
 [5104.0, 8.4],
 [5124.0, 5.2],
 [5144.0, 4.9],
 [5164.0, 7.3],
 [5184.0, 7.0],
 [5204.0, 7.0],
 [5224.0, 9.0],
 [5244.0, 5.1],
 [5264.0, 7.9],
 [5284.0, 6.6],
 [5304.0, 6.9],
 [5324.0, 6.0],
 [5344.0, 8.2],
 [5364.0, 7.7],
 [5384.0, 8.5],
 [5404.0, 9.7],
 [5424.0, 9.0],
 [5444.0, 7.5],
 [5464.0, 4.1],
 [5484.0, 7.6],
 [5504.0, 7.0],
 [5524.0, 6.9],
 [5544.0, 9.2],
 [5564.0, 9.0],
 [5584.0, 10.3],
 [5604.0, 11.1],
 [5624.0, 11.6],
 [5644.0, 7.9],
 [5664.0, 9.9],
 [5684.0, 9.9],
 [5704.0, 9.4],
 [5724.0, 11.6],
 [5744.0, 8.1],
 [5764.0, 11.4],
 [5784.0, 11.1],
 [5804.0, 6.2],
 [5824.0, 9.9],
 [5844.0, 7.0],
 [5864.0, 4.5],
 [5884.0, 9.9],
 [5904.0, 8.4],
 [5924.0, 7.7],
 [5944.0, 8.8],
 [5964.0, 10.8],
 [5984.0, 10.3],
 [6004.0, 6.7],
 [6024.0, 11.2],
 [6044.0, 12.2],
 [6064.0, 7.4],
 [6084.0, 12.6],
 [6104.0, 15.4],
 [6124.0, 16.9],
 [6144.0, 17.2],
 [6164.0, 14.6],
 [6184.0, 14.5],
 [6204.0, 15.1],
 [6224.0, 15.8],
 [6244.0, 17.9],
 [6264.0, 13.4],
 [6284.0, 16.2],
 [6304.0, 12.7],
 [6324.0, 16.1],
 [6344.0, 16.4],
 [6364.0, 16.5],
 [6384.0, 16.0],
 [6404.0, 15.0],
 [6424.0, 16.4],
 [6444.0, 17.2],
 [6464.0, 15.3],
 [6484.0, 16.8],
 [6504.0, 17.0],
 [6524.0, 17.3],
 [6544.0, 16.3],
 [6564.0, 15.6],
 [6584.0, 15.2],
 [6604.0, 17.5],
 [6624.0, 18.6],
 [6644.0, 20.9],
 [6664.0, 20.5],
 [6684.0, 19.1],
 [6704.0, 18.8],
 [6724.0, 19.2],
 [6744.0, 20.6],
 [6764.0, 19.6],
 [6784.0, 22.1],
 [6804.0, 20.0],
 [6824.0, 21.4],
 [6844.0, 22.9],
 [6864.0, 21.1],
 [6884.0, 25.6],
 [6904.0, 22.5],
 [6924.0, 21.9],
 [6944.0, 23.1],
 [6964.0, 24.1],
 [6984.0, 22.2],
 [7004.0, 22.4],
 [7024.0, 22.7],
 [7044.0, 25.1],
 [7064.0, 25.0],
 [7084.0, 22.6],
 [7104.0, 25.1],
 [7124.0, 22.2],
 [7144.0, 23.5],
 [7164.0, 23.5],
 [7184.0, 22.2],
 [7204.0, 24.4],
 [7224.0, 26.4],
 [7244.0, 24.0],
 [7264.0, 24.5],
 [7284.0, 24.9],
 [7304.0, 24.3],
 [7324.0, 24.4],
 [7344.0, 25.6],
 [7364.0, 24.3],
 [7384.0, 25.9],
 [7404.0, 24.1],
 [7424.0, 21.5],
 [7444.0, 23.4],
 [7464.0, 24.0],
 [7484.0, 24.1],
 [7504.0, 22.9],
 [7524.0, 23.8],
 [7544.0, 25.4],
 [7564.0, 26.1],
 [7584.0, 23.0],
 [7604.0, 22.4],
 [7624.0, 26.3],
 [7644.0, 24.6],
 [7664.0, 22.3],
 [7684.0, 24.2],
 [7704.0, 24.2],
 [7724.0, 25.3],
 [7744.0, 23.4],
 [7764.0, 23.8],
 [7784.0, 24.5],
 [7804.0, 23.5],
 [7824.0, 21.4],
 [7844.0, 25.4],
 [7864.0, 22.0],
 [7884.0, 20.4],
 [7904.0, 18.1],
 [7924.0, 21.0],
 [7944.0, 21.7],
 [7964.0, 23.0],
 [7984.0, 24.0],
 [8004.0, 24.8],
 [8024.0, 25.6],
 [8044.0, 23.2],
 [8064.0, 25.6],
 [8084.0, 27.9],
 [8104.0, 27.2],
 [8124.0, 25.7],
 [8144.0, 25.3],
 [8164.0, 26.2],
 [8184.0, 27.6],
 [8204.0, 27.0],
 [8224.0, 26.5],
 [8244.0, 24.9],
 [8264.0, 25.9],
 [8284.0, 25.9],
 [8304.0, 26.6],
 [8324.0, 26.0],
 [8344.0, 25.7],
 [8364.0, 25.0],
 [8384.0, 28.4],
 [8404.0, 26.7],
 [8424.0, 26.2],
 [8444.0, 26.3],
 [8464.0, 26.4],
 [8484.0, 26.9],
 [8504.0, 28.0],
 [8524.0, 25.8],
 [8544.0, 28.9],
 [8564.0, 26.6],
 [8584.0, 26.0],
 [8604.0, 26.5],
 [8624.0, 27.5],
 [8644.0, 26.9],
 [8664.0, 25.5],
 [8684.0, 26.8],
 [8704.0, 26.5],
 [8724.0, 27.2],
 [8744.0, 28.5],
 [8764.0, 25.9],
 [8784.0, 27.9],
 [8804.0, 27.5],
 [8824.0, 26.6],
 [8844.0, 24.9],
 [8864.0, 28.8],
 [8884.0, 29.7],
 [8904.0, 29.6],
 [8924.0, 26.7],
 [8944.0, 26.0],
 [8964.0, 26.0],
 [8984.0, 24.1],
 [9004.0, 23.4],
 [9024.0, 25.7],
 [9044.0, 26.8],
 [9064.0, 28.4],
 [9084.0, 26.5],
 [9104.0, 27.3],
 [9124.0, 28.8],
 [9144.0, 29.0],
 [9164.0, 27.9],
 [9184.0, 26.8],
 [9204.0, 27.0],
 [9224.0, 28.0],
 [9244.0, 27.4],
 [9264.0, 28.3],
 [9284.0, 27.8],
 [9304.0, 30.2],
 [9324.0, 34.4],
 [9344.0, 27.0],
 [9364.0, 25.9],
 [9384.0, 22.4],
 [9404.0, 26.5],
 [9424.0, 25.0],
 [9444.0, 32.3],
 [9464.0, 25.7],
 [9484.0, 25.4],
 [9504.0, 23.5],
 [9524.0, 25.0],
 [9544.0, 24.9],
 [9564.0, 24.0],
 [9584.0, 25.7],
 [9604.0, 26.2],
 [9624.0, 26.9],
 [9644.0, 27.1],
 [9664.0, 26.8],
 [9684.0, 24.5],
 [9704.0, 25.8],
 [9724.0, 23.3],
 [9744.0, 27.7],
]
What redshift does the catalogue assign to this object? 0.53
